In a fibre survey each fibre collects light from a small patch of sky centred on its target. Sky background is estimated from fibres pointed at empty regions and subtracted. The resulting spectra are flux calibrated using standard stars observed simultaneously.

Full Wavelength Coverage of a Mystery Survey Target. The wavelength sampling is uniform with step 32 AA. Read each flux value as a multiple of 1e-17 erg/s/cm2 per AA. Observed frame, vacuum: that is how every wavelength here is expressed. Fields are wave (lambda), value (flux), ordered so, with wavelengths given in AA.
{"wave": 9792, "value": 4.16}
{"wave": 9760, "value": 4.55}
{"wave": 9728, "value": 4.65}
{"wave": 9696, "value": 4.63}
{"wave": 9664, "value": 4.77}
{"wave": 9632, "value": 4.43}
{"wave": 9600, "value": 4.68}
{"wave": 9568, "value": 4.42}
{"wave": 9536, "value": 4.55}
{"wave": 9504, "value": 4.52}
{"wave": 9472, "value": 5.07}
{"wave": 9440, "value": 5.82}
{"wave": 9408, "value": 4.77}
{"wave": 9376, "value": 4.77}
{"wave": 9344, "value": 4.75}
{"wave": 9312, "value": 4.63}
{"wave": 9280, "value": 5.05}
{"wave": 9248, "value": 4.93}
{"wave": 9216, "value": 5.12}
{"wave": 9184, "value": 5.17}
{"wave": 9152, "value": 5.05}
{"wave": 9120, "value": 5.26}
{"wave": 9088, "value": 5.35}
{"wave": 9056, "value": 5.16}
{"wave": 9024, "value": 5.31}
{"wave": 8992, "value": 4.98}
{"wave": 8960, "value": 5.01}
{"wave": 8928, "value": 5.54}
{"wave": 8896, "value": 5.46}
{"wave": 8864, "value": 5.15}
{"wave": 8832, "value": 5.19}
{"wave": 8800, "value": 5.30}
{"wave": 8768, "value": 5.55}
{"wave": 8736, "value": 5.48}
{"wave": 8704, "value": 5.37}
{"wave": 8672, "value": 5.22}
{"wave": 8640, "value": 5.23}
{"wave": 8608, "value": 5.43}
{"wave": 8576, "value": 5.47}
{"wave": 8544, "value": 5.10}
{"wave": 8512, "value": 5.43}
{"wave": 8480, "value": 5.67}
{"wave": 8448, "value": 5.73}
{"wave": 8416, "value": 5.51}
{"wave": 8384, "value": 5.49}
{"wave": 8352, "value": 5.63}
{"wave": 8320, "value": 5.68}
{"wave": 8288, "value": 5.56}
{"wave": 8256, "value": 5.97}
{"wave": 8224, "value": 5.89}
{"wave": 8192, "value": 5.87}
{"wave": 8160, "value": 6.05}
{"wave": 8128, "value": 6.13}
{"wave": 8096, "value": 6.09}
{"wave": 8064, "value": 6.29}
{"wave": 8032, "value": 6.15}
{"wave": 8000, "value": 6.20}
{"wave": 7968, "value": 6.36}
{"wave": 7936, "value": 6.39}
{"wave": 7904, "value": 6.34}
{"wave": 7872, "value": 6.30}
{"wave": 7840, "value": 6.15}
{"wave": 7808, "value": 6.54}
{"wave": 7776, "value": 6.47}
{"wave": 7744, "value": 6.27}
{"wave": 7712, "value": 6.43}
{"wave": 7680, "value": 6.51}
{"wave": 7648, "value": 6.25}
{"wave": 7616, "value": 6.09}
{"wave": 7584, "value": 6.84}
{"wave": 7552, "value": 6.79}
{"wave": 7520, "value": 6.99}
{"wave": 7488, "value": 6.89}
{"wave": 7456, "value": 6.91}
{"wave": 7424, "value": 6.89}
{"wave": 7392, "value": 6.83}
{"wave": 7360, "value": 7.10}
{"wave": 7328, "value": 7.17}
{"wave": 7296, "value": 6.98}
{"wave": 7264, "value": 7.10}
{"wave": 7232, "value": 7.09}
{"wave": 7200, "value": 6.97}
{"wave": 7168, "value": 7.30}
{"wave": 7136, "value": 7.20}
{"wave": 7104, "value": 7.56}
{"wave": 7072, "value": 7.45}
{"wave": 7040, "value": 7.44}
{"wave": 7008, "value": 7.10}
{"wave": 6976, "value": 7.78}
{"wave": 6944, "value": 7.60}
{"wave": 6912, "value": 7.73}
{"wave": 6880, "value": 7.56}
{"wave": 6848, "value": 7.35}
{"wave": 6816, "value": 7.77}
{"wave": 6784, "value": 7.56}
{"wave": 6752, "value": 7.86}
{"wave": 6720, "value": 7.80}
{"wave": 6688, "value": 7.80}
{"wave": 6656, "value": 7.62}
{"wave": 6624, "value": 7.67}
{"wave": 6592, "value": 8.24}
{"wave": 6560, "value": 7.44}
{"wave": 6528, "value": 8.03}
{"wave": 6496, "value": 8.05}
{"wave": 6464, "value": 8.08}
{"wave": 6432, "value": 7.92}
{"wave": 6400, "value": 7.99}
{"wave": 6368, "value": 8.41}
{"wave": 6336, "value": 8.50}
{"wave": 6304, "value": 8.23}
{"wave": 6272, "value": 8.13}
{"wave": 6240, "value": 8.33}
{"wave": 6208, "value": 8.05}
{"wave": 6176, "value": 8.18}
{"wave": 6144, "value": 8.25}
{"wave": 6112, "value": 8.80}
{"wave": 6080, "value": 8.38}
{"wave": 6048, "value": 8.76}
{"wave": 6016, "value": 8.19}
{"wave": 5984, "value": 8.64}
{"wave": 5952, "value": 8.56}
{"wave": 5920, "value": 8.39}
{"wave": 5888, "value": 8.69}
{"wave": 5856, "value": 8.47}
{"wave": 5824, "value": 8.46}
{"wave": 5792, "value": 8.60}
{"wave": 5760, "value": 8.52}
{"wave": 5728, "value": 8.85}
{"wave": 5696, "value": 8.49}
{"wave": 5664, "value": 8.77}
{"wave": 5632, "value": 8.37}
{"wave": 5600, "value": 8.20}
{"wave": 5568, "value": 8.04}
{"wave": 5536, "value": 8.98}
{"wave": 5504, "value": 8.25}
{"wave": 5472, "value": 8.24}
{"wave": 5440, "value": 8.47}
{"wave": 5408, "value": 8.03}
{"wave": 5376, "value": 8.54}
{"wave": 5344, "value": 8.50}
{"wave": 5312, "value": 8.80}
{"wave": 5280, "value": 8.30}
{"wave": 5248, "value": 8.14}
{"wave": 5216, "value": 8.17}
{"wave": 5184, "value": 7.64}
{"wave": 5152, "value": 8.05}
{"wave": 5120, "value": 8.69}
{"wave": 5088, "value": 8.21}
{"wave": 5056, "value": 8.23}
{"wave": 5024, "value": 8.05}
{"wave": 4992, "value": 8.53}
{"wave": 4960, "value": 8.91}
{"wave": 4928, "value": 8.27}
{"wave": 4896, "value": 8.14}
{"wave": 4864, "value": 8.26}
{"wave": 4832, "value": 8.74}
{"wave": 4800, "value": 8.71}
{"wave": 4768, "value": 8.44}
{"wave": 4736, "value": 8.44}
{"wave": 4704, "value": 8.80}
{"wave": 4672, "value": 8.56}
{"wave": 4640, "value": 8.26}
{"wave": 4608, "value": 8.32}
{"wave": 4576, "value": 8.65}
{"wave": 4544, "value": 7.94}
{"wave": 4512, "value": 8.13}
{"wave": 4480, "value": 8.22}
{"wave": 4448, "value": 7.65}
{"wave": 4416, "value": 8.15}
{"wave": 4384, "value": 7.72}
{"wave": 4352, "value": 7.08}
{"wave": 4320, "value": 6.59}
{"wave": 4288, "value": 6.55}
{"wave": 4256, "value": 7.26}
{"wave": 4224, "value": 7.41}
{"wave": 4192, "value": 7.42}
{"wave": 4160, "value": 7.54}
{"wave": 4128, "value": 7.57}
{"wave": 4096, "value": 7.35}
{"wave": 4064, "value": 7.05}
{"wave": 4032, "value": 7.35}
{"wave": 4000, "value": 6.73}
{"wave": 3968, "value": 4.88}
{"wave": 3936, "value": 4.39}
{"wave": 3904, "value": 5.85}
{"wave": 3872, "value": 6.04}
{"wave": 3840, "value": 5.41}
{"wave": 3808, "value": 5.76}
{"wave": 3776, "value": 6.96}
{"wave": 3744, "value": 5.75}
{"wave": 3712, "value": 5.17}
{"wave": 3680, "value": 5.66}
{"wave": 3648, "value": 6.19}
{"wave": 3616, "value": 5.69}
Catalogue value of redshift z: 0.000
